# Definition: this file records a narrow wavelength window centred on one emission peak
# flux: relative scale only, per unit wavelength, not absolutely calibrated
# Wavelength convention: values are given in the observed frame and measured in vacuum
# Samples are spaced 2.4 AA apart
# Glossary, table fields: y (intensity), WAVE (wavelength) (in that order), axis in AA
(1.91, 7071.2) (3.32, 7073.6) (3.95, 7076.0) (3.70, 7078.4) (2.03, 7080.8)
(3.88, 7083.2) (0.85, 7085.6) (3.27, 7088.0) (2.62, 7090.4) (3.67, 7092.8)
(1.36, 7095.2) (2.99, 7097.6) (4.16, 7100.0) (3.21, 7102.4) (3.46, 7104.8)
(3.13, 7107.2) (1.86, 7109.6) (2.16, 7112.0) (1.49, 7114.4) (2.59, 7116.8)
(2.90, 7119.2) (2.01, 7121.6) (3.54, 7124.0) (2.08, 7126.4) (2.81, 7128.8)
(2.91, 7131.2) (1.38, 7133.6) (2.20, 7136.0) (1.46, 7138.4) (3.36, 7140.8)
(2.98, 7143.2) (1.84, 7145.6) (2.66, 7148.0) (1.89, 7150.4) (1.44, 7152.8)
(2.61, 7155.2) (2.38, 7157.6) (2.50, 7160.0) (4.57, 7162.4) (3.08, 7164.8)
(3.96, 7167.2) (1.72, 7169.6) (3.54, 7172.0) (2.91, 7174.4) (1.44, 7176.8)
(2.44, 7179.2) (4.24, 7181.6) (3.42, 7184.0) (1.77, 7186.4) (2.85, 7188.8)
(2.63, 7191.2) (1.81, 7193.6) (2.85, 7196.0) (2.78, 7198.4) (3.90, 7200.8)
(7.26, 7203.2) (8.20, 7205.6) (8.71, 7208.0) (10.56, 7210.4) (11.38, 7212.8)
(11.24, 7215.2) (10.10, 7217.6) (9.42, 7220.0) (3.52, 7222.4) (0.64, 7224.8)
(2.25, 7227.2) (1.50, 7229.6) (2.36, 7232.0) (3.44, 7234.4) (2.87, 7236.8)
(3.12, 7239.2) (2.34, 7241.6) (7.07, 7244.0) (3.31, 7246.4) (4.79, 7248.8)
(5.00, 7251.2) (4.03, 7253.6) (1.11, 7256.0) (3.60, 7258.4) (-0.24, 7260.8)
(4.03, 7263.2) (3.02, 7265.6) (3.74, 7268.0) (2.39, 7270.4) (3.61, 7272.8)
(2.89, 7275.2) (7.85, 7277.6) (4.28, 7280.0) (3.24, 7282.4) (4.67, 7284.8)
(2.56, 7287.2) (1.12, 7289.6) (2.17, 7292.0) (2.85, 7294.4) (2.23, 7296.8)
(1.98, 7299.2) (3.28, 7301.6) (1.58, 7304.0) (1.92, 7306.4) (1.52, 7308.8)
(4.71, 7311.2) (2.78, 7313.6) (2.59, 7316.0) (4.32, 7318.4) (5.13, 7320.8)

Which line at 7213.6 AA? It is [O II]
